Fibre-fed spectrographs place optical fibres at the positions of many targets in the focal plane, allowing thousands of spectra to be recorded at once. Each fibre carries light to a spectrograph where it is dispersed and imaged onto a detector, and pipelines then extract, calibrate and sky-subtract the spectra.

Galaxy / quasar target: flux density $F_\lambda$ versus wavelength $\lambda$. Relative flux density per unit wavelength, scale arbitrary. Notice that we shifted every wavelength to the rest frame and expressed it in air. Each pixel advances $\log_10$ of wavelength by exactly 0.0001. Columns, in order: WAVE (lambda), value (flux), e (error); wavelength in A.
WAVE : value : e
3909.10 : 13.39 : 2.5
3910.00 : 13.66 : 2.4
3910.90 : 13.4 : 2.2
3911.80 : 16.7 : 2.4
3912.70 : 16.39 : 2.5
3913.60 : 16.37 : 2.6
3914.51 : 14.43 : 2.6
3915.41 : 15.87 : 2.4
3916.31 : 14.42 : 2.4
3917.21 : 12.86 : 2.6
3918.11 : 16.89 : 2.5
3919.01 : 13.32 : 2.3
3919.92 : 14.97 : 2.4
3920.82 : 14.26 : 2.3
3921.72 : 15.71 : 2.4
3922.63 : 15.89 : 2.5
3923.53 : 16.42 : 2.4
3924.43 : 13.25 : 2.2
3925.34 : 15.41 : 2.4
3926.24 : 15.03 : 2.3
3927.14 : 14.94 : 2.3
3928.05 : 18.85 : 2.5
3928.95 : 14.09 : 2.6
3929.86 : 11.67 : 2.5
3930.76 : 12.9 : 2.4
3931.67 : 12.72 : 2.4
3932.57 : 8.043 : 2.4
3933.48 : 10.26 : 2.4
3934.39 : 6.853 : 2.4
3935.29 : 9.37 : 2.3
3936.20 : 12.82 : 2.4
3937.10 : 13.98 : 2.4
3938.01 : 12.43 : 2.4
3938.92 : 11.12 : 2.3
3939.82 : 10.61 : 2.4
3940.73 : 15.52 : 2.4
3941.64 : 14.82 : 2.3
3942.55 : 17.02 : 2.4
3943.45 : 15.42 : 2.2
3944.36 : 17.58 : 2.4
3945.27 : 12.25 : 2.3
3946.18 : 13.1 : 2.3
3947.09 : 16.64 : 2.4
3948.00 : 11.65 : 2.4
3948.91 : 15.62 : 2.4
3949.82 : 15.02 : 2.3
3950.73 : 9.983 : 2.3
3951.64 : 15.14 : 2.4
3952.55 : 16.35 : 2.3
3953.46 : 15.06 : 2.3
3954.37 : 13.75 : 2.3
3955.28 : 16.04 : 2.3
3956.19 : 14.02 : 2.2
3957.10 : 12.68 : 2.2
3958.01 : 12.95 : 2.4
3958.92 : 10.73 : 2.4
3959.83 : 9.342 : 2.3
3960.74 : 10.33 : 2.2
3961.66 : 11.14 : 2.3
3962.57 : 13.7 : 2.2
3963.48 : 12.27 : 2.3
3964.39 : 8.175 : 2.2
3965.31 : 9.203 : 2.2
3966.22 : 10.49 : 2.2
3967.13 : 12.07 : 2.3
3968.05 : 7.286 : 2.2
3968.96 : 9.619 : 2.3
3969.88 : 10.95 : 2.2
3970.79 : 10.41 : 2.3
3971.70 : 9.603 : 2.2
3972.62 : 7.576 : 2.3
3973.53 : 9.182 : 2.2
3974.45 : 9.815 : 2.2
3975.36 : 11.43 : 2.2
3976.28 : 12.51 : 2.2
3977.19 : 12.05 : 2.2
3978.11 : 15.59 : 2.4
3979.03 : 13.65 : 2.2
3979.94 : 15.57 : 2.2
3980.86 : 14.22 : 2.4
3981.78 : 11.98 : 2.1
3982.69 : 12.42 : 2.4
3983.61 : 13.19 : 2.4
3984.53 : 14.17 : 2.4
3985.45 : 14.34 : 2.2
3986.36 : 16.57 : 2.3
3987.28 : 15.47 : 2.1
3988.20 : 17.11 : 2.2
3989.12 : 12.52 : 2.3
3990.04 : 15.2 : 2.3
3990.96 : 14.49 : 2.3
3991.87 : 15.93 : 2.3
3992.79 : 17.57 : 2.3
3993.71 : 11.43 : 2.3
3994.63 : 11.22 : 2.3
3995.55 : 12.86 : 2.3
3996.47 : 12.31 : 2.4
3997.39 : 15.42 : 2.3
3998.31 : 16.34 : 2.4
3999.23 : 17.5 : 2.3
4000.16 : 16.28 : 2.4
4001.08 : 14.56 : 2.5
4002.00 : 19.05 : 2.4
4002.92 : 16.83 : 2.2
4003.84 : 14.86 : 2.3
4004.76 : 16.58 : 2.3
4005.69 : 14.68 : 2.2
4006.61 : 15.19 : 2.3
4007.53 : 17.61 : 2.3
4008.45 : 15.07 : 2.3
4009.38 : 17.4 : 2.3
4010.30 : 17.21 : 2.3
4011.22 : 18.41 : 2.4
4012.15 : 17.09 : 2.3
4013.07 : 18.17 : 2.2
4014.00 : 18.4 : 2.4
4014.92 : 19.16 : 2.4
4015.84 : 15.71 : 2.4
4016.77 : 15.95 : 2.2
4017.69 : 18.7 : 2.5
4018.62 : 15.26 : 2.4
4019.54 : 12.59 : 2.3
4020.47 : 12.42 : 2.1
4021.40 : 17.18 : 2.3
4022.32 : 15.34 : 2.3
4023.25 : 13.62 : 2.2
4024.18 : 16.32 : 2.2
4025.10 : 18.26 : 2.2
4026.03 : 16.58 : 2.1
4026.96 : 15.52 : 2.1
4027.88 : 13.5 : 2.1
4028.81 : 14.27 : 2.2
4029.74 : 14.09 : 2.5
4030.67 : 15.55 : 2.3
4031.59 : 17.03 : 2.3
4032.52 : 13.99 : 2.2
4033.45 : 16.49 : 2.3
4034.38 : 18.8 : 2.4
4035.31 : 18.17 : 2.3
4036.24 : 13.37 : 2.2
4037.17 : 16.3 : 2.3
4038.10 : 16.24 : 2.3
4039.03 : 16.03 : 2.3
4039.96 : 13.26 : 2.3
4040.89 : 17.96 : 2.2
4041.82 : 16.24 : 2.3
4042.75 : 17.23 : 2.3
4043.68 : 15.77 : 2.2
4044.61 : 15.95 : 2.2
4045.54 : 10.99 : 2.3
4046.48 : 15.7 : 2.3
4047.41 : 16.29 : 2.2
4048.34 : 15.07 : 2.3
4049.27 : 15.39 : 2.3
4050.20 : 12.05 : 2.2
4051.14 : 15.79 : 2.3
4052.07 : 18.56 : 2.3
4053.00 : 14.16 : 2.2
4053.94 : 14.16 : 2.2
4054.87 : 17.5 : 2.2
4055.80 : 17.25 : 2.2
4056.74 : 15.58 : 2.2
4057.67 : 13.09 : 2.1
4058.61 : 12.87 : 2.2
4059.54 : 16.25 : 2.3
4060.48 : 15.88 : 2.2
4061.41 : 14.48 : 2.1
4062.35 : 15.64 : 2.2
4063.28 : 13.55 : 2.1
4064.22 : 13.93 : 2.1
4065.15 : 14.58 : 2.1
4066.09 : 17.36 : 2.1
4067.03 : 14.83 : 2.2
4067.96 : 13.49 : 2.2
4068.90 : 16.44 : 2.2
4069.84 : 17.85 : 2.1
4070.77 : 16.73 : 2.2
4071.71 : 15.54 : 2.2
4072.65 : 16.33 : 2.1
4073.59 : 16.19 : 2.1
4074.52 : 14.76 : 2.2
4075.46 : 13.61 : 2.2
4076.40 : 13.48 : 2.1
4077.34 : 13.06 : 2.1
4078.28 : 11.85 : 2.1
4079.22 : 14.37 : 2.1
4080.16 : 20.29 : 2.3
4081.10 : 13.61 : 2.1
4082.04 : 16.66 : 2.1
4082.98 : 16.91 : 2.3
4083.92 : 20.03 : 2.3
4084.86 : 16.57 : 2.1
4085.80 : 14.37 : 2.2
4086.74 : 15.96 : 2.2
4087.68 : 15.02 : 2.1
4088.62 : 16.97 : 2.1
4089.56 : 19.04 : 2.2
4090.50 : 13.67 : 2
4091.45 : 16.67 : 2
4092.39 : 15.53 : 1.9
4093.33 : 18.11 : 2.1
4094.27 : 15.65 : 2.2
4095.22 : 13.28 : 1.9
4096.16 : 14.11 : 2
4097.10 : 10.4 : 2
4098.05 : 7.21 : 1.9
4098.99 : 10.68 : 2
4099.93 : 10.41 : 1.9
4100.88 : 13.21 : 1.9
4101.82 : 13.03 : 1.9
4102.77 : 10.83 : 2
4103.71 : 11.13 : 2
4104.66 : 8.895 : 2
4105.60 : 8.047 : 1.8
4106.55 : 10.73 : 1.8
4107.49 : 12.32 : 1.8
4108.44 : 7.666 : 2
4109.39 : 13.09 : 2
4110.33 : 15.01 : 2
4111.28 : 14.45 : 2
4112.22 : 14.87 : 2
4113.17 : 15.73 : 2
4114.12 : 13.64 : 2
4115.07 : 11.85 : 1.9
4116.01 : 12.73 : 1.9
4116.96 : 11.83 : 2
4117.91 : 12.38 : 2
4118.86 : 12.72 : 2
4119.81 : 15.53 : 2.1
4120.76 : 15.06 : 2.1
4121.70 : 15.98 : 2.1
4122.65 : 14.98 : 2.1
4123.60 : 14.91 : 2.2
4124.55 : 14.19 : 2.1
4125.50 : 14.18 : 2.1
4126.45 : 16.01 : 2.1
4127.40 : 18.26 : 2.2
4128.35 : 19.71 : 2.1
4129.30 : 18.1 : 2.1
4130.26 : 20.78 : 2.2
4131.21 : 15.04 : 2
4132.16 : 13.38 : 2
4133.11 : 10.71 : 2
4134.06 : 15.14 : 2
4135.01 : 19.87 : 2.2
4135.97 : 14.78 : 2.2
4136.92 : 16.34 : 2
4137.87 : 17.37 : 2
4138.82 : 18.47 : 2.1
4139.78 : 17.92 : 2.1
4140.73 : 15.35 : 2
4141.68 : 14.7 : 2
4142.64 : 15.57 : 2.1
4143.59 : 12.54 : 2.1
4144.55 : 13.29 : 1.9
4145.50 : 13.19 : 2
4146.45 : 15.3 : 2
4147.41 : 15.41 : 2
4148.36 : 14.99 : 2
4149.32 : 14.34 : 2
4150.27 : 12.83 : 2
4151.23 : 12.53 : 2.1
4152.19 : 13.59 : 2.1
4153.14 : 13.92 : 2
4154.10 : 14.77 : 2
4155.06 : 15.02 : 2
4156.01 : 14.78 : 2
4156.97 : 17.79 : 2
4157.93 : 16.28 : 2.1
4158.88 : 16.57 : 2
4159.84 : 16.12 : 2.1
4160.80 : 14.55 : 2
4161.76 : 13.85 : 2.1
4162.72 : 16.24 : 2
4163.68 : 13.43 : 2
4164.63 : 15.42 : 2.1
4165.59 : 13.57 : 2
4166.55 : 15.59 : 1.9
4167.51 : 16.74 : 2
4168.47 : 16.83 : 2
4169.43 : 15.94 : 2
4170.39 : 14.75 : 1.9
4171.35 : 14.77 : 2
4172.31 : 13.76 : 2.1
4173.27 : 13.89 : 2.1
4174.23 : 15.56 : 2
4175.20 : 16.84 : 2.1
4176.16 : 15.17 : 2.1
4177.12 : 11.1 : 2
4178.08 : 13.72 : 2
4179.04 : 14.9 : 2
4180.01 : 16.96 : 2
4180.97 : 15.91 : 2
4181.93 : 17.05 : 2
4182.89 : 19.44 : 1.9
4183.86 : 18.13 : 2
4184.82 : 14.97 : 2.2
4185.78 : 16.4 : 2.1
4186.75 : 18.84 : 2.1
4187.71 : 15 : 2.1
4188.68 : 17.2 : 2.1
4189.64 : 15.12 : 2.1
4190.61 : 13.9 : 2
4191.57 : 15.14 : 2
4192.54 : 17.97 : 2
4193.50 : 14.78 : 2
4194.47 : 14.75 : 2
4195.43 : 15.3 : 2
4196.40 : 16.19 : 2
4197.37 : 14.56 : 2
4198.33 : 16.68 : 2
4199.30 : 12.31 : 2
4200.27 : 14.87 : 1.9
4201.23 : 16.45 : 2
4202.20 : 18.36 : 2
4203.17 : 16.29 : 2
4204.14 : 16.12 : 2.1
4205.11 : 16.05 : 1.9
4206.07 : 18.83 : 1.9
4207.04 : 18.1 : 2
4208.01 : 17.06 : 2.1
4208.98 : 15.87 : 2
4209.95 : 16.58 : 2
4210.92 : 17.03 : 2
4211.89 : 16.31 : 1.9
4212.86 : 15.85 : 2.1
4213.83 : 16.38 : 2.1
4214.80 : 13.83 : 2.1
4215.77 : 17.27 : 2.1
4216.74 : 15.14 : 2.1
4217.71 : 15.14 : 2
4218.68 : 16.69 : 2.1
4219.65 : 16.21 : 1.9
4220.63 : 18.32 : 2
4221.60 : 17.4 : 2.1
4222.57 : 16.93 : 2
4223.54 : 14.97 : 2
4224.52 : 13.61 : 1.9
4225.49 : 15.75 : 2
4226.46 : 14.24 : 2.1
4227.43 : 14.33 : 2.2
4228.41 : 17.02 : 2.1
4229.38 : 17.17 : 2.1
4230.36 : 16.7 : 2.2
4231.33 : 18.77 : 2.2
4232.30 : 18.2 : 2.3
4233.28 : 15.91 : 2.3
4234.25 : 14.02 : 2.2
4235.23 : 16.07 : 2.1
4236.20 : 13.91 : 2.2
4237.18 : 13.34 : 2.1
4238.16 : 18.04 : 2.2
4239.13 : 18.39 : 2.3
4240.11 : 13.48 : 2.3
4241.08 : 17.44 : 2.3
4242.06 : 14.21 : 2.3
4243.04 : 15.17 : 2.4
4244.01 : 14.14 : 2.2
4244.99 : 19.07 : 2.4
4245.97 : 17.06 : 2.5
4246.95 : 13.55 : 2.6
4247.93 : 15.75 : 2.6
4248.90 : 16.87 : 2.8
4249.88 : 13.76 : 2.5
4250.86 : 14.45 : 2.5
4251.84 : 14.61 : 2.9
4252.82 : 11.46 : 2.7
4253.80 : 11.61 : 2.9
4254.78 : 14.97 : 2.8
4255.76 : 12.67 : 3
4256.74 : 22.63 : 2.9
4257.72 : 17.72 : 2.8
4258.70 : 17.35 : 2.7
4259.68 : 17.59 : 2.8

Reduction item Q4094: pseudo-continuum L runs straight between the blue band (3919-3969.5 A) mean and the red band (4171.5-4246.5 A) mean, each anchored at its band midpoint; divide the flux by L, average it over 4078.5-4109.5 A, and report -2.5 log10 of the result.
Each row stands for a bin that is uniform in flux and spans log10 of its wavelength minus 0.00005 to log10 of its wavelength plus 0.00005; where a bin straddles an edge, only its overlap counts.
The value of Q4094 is 0.07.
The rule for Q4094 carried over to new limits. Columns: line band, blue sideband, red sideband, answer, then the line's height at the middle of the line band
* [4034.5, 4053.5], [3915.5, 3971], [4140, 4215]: -0.11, 14.1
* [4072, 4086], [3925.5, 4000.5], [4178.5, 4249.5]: -0.08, 14.4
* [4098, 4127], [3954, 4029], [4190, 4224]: 0.19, 15.2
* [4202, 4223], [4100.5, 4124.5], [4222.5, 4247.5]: -0.09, 15.3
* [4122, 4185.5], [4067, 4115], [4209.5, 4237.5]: -0.03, 15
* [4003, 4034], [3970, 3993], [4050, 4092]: -0.13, 14.2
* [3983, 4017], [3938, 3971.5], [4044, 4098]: -0.15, 13.7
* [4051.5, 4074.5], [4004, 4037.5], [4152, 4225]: 0.04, 16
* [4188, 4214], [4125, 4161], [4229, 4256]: -0.04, 15.4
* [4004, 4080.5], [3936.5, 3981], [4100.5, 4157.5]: -0.17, 13.4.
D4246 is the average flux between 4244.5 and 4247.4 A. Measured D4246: 16.6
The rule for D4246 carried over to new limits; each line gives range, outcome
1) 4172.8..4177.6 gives 14.5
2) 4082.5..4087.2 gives 16.8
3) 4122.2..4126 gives 14.6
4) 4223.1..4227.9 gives 14.6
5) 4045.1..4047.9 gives 14.3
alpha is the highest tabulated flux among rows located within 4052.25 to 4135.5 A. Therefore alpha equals 20.78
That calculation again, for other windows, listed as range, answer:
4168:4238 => 19.44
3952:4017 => 19.16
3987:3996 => 17.57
